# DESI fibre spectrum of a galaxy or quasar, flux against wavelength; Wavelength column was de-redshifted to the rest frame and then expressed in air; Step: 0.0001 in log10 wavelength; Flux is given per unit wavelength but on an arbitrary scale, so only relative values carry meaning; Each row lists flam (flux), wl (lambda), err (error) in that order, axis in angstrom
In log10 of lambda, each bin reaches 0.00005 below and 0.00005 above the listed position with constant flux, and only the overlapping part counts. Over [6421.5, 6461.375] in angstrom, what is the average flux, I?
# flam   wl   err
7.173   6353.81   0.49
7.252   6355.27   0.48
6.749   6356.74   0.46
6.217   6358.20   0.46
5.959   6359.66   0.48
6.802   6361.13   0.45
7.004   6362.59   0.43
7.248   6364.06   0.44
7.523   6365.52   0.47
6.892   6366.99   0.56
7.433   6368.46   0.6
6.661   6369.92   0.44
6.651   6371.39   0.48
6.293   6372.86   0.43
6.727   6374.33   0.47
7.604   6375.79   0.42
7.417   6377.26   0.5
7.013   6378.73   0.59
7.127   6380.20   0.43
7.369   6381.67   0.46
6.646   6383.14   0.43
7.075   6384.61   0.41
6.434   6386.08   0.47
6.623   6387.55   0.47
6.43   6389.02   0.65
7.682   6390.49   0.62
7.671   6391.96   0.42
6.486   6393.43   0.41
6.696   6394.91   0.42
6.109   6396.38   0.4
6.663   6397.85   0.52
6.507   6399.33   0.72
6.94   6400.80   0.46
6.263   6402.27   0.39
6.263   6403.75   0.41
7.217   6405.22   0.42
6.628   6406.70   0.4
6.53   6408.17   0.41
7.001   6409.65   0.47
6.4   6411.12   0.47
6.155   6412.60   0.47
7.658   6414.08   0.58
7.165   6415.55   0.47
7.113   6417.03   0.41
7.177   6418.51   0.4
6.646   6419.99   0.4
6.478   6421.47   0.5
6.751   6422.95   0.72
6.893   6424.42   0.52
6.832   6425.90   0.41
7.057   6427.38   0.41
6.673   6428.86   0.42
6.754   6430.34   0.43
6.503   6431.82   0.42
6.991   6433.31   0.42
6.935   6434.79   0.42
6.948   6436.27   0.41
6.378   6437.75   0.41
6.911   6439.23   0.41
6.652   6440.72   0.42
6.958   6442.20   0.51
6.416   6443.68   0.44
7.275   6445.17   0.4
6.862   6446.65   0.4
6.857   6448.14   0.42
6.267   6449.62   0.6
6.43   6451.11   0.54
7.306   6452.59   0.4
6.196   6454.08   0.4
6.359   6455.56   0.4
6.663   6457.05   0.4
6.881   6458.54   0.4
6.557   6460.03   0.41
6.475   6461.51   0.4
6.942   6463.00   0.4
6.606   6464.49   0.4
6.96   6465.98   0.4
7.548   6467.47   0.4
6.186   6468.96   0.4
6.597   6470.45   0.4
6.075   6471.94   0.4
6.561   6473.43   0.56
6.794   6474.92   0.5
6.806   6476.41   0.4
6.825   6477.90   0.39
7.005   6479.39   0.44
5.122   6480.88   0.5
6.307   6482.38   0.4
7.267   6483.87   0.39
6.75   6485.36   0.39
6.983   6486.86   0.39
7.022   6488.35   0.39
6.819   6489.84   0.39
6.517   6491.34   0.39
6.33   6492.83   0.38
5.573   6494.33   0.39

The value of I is 6.73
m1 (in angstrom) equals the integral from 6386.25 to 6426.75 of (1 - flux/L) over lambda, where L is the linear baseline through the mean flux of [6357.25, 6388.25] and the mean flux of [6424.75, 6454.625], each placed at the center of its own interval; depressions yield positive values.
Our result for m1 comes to 0.32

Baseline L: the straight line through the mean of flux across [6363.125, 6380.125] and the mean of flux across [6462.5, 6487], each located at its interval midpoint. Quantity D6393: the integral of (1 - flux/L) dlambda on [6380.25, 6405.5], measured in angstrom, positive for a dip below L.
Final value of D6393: 0.70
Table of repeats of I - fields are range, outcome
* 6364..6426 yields 6.86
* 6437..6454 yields 6.73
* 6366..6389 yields 6.92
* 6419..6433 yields 6.75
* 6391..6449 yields 6.78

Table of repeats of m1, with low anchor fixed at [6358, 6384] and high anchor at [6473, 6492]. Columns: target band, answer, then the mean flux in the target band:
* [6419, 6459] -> 0.2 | 6.74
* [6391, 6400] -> 0.2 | 6.71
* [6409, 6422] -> -0.1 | 6.87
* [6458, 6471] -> -0.1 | 6.75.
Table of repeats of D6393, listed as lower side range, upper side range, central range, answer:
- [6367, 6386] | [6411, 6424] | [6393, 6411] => 0.8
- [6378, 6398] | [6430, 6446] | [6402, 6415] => 0.3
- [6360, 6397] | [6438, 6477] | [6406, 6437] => -0.1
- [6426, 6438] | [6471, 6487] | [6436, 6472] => 0.0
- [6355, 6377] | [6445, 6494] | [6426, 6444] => -0.1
